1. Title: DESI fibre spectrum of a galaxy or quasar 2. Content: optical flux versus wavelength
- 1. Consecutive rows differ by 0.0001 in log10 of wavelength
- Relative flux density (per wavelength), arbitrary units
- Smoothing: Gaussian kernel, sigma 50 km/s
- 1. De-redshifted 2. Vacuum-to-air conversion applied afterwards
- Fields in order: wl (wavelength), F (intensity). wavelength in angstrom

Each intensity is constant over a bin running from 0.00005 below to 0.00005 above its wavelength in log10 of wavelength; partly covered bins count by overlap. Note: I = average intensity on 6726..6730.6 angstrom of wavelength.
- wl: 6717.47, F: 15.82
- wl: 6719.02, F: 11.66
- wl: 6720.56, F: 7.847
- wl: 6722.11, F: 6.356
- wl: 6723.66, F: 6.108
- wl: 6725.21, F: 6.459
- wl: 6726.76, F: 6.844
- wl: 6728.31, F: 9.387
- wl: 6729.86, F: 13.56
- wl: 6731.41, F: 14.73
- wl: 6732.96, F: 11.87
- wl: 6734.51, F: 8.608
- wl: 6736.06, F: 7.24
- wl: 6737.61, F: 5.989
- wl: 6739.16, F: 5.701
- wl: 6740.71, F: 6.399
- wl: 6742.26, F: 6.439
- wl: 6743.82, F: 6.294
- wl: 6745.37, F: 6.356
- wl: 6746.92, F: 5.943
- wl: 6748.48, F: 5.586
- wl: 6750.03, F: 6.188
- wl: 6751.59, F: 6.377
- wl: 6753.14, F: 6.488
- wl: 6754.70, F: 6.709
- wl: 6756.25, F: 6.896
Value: 9.91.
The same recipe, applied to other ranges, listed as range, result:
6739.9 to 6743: 6.42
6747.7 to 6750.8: 5.89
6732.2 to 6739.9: 7.89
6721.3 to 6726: 6.31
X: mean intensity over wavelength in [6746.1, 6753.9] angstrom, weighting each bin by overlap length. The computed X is 6.12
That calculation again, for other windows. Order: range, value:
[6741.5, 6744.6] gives 6.36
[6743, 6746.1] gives 6.32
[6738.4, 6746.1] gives 6.24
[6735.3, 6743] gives 6.36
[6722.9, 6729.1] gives 7.21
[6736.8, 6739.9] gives 5.87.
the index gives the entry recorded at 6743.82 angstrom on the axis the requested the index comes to 6.294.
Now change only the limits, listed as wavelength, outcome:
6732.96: 11.87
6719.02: 11.66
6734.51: 8.608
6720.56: 7.847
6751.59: 6.377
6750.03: 6.188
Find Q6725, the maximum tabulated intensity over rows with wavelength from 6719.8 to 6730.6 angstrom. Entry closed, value 13.56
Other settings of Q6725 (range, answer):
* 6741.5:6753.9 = 6.488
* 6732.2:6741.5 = 11.87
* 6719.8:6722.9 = 7.847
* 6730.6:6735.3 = 14.73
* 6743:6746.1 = 6.356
